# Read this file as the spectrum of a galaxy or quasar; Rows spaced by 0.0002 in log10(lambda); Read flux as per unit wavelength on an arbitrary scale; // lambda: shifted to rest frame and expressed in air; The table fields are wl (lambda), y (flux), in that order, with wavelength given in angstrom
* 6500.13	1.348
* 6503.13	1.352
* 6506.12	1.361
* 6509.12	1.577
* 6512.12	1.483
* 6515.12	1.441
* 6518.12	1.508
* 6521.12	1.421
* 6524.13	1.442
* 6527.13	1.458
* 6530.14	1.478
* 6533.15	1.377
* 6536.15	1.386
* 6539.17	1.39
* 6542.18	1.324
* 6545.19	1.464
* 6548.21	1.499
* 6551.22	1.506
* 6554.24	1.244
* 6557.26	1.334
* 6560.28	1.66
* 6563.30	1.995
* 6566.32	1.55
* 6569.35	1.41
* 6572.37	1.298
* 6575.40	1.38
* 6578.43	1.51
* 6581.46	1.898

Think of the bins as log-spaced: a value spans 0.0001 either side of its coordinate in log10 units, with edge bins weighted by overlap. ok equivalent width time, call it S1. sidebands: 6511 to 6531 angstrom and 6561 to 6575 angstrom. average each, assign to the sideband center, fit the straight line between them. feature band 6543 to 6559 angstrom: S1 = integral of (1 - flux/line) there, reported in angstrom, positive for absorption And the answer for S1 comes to 1.2 angstrom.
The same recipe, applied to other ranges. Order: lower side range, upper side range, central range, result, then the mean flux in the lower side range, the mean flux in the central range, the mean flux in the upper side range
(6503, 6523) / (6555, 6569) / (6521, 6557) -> 2.73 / 1.46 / 1.41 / 1.6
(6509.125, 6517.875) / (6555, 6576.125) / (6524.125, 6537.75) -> 0.64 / 1.49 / 1.43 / 1.51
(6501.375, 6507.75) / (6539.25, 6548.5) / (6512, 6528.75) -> -0.92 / 1.36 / 1.46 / 1.41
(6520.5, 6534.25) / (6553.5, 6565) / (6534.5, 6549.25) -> 0.91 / 1.44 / 1.41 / 1.58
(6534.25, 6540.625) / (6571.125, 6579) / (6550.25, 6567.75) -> -2.07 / 1.39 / 1.55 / 1.39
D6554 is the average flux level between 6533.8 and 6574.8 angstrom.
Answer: 1.46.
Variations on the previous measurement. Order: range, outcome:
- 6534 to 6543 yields 1.37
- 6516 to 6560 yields 1.42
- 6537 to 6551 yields 1.43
